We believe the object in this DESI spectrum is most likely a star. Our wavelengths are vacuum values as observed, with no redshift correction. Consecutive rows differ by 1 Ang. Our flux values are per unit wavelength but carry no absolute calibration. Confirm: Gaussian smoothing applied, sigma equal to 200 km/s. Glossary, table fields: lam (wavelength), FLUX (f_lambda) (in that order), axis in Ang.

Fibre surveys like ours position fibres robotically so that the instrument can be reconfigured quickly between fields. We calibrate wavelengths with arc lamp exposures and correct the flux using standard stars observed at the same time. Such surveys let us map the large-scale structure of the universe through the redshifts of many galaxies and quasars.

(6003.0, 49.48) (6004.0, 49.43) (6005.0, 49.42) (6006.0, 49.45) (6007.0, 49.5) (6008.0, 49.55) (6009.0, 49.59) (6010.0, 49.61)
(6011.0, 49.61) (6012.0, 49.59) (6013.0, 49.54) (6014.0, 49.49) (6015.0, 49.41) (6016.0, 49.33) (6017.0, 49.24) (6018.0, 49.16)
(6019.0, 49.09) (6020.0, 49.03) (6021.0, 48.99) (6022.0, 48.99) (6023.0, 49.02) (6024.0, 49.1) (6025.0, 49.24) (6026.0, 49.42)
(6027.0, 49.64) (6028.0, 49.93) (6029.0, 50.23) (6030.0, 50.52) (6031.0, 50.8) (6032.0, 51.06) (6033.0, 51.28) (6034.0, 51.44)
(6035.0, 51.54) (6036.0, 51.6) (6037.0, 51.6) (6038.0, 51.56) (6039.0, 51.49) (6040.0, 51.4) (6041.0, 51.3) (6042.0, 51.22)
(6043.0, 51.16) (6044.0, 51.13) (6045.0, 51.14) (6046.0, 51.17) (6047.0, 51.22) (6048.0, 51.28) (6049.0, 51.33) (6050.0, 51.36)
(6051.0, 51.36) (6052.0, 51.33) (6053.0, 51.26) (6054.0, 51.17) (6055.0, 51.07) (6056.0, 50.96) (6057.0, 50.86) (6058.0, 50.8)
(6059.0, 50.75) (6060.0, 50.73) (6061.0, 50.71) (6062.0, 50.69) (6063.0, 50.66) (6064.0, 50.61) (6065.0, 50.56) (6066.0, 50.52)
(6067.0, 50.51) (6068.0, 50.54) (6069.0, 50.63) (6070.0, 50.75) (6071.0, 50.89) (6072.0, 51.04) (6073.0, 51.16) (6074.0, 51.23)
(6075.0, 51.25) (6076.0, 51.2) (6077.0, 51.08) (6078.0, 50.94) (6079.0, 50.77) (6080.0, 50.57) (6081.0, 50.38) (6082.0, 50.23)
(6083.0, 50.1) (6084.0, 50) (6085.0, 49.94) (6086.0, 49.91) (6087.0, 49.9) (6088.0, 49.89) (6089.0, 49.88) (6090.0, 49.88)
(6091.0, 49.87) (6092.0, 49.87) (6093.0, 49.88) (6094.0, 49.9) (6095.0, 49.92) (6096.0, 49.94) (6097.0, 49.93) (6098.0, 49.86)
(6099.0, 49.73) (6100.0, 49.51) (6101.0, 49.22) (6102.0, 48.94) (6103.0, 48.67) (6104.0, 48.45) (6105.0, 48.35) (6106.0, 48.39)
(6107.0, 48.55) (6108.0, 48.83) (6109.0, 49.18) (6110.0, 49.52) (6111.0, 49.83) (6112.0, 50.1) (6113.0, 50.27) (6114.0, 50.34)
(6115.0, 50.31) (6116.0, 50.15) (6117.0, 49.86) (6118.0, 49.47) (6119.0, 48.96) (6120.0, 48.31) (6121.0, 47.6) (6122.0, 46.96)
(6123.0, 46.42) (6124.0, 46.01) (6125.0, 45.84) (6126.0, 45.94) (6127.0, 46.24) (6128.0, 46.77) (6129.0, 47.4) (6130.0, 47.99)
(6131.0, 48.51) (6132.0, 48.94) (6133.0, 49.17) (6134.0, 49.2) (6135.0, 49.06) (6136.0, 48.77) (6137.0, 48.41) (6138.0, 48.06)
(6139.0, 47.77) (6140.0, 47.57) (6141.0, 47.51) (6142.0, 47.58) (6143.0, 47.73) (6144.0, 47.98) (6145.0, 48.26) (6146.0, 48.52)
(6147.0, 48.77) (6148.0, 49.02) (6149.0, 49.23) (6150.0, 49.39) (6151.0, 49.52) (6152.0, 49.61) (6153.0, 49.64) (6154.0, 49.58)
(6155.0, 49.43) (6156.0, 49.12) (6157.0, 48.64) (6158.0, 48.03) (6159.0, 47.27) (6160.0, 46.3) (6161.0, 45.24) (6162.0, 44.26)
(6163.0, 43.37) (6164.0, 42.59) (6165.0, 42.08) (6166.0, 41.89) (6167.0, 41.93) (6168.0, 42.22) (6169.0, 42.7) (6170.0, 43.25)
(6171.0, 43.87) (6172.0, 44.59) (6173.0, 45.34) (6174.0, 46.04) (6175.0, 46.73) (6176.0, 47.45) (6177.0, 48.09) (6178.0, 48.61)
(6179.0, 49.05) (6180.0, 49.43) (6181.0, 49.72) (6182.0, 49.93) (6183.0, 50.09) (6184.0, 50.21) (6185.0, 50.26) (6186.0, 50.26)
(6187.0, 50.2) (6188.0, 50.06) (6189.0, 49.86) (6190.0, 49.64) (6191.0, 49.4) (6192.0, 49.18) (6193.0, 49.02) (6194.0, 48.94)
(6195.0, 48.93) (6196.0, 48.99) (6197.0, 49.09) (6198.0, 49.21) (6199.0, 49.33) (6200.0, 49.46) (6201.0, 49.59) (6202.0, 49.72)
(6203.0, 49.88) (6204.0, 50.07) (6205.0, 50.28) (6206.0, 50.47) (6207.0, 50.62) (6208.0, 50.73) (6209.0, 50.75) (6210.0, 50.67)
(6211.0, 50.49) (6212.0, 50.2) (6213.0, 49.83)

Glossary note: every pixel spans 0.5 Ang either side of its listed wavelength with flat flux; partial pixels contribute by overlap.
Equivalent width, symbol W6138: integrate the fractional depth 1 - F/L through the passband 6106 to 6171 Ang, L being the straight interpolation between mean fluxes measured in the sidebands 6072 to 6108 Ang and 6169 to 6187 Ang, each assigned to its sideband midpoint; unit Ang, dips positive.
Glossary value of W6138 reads 1.5 Ang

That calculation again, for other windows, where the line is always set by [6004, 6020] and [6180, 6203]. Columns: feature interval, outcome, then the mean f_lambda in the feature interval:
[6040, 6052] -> -0.44 Ang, 51.3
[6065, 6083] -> -0.47 Ang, 50.8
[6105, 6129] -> 0.54 Ang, 48.4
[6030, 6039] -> -0.34 Ang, 51.3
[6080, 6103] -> -0.16 Ang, 49.8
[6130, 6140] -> 0.20 Ang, 48.6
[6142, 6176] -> 2.13 Ang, 46.5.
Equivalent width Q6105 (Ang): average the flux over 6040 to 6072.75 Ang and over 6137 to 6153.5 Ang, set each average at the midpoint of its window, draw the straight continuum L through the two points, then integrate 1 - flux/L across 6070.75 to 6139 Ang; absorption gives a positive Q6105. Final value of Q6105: 0.5 Ang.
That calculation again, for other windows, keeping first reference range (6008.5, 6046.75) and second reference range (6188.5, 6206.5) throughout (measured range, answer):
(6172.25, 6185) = 0.3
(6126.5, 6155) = 0.7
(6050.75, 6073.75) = -0.4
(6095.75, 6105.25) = 0.1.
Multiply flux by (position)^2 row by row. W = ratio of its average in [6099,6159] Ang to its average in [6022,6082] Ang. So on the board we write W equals 1.0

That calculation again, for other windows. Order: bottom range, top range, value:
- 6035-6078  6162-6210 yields 0.98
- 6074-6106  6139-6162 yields 0.99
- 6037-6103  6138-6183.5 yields 0.96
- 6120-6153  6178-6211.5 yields 1.06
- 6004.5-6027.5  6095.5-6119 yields 1.03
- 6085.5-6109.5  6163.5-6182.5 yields 0.94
